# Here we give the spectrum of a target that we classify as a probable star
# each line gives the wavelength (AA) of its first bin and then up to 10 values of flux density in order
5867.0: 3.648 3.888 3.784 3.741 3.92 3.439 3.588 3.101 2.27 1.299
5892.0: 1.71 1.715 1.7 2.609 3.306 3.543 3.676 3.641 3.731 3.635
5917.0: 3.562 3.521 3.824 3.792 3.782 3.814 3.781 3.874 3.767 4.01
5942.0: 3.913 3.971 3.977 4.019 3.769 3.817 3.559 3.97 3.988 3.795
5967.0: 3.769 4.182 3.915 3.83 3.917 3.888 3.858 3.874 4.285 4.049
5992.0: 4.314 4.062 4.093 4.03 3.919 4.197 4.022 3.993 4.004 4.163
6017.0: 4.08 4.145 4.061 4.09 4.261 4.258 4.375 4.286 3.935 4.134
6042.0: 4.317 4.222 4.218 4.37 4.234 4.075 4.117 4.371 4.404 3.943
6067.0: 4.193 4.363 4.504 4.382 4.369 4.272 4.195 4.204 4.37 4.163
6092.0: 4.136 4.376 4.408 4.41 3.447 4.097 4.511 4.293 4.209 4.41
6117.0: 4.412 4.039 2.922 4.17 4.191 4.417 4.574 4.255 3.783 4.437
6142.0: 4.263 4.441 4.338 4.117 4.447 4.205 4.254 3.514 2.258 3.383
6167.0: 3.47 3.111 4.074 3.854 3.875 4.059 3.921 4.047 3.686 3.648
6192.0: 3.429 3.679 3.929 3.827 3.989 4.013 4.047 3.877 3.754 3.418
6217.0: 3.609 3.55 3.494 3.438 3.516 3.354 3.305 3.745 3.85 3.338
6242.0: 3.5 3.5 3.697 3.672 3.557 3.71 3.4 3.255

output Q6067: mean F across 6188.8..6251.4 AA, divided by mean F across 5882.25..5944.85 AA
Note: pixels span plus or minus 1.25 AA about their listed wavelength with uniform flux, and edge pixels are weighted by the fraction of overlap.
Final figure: 1.1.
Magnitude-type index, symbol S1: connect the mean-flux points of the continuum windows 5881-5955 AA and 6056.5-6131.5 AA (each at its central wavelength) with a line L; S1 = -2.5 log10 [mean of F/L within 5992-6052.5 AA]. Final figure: -0.08 mag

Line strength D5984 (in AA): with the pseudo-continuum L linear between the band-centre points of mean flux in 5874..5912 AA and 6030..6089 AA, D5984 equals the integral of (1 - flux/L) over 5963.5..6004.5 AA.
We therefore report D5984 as -4.0 AA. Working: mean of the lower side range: 2.89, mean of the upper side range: 4.25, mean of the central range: 3.99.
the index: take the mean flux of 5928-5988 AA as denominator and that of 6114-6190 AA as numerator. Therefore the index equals 1.01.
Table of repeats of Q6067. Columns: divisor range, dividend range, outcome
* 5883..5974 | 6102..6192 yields 1.15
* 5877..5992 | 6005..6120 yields 1.19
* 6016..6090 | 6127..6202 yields 0.92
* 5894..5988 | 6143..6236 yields 1.02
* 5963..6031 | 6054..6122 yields 1.05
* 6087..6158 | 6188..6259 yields 0.86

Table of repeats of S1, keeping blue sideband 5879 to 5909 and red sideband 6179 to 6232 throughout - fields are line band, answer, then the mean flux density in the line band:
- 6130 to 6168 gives -0.14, 3.99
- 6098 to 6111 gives -0.23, 4.16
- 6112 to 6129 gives -0.18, 4.05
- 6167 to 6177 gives -0.02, 3.68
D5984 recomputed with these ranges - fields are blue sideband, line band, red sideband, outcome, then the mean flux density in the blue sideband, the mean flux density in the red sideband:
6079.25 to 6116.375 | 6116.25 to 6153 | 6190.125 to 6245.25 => -1.2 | 4.24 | 3.65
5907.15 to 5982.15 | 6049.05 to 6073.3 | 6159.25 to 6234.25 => -3.3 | 3.83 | 3.64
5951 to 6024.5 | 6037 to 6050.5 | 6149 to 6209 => -1.0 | 3.99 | 3.78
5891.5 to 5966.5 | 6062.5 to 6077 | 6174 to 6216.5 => -2.4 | 3.55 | 3.82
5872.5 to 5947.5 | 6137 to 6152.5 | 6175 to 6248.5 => -2.9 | 3.34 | 3.69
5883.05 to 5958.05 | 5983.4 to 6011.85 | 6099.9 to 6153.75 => -3.2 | 3.36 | 4.18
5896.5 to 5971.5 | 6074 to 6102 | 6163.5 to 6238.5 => -4.2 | 3.7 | 3.7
